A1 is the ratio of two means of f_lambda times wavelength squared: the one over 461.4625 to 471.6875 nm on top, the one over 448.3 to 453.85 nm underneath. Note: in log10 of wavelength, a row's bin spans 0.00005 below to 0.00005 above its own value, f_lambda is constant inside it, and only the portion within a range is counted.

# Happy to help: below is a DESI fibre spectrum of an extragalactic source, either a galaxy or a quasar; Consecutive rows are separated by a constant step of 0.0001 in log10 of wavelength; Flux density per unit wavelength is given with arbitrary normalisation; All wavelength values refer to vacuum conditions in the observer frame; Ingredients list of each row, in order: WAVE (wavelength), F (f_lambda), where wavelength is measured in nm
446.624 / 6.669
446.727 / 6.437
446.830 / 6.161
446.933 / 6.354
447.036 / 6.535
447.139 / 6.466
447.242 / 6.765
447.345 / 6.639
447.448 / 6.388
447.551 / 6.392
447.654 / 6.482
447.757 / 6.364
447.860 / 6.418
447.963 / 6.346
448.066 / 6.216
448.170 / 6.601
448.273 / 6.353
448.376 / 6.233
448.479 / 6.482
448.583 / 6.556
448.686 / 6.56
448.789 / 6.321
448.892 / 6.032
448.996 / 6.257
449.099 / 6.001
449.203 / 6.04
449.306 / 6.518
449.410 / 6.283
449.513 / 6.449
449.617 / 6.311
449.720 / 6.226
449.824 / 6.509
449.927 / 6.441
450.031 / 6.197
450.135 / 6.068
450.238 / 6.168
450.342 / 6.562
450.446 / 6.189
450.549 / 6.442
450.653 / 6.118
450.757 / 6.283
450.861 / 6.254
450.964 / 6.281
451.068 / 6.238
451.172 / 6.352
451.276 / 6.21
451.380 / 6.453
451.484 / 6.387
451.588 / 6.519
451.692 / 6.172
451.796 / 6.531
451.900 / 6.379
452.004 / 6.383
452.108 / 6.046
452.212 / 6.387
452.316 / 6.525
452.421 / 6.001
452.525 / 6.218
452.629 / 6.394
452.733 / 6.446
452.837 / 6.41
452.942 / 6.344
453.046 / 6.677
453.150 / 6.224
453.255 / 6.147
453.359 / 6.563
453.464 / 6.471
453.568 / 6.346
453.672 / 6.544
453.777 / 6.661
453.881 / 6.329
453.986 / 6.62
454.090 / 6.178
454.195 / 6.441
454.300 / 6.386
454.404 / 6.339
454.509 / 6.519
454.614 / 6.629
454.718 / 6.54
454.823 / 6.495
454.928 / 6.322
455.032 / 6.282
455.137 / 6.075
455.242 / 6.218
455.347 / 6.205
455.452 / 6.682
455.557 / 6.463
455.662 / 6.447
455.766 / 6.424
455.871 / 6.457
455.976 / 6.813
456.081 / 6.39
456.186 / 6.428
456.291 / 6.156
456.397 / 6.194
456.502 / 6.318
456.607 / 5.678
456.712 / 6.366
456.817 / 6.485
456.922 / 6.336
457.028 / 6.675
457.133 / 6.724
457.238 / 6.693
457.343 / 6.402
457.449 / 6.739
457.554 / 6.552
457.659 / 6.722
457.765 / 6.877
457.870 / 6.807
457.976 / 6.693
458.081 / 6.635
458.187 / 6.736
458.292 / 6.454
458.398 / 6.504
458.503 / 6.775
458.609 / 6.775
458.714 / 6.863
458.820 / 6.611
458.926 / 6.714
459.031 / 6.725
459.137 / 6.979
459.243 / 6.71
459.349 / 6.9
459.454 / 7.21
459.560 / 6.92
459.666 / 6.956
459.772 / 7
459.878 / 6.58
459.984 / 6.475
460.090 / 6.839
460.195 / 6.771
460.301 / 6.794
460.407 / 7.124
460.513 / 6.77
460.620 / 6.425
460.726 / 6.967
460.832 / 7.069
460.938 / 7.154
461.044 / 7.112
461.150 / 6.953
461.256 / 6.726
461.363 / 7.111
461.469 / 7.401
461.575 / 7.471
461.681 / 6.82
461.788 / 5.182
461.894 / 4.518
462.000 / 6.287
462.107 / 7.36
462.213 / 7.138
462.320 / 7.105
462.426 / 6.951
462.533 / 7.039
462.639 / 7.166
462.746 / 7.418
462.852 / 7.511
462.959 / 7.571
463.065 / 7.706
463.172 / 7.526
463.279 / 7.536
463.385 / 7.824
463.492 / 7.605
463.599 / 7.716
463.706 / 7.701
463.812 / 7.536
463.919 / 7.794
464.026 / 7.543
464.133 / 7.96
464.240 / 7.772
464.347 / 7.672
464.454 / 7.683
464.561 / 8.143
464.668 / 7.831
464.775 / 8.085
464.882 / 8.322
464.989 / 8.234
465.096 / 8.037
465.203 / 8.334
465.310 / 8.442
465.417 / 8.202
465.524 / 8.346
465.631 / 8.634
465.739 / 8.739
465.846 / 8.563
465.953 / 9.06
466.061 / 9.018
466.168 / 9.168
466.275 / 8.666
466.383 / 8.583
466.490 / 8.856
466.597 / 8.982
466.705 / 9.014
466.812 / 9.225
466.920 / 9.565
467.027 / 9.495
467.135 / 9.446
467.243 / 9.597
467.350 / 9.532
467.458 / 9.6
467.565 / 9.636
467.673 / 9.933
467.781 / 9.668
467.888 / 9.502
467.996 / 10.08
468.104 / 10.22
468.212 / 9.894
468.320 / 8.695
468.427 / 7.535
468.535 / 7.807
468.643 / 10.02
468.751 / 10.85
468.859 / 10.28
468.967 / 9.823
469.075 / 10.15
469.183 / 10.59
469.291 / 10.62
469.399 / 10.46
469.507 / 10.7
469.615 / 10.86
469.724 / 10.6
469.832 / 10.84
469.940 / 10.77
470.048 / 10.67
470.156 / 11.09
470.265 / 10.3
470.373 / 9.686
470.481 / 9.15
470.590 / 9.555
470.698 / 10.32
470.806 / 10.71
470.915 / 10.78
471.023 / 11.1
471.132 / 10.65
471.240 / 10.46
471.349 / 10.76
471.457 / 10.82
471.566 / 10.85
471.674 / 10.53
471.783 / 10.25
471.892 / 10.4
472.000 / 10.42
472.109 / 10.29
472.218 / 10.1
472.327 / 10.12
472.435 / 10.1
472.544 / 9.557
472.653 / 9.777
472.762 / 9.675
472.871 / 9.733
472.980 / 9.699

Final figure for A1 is 1.5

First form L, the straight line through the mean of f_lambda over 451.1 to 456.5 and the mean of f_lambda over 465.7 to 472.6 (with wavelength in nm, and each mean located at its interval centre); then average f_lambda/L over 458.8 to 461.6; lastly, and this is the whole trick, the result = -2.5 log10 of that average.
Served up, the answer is 0.139 mag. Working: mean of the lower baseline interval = 6.39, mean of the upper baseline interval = 9.9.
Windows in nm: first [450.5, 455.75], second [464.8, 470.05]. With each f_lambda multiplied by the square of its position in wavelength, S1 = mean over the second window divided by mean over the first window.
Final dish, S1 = 1.6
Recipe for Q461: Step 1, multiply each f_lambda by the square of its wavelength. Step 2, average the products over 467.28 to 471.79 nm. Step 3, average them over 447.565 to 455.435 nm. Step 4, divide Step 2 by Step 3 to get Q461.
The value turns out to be 1.7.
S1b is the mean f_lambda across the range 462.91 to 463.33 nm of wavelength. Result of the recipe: 7.58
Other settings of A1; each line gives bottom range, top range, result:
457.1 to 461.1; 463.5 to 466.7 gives 1.25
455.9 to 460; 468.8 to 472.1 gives 1.67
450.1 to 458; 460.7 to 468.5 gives 1.33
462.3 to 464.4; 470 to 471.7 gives 1.43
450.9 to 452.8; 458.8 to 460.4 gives 1.12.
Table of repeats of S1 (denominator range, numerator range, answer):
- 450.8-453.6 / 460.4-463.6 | 1.16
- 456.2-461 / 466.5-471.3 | 1.56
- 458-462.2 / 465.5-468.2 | 1.41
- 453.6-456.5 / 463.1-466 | 1.30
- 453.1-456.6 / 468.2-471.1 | 1.69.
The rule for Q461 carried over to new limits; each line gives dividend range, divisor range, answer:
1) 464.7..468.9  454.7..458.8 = 1.46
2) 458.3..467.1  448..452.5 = 1.26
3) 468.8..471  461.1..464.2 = 1.49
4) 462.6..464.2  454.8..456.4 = 1.23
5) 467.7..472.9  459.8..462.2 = 1.57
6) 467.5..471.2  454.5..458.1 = 1.65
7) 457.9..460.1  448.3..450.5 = 1.12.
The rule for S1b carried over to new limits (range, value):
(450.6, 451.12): 6.23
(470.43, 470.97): 10.1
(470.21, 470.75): 9.79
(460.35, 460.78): 6.81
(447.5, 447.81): 6.42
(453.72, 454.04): 6.54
